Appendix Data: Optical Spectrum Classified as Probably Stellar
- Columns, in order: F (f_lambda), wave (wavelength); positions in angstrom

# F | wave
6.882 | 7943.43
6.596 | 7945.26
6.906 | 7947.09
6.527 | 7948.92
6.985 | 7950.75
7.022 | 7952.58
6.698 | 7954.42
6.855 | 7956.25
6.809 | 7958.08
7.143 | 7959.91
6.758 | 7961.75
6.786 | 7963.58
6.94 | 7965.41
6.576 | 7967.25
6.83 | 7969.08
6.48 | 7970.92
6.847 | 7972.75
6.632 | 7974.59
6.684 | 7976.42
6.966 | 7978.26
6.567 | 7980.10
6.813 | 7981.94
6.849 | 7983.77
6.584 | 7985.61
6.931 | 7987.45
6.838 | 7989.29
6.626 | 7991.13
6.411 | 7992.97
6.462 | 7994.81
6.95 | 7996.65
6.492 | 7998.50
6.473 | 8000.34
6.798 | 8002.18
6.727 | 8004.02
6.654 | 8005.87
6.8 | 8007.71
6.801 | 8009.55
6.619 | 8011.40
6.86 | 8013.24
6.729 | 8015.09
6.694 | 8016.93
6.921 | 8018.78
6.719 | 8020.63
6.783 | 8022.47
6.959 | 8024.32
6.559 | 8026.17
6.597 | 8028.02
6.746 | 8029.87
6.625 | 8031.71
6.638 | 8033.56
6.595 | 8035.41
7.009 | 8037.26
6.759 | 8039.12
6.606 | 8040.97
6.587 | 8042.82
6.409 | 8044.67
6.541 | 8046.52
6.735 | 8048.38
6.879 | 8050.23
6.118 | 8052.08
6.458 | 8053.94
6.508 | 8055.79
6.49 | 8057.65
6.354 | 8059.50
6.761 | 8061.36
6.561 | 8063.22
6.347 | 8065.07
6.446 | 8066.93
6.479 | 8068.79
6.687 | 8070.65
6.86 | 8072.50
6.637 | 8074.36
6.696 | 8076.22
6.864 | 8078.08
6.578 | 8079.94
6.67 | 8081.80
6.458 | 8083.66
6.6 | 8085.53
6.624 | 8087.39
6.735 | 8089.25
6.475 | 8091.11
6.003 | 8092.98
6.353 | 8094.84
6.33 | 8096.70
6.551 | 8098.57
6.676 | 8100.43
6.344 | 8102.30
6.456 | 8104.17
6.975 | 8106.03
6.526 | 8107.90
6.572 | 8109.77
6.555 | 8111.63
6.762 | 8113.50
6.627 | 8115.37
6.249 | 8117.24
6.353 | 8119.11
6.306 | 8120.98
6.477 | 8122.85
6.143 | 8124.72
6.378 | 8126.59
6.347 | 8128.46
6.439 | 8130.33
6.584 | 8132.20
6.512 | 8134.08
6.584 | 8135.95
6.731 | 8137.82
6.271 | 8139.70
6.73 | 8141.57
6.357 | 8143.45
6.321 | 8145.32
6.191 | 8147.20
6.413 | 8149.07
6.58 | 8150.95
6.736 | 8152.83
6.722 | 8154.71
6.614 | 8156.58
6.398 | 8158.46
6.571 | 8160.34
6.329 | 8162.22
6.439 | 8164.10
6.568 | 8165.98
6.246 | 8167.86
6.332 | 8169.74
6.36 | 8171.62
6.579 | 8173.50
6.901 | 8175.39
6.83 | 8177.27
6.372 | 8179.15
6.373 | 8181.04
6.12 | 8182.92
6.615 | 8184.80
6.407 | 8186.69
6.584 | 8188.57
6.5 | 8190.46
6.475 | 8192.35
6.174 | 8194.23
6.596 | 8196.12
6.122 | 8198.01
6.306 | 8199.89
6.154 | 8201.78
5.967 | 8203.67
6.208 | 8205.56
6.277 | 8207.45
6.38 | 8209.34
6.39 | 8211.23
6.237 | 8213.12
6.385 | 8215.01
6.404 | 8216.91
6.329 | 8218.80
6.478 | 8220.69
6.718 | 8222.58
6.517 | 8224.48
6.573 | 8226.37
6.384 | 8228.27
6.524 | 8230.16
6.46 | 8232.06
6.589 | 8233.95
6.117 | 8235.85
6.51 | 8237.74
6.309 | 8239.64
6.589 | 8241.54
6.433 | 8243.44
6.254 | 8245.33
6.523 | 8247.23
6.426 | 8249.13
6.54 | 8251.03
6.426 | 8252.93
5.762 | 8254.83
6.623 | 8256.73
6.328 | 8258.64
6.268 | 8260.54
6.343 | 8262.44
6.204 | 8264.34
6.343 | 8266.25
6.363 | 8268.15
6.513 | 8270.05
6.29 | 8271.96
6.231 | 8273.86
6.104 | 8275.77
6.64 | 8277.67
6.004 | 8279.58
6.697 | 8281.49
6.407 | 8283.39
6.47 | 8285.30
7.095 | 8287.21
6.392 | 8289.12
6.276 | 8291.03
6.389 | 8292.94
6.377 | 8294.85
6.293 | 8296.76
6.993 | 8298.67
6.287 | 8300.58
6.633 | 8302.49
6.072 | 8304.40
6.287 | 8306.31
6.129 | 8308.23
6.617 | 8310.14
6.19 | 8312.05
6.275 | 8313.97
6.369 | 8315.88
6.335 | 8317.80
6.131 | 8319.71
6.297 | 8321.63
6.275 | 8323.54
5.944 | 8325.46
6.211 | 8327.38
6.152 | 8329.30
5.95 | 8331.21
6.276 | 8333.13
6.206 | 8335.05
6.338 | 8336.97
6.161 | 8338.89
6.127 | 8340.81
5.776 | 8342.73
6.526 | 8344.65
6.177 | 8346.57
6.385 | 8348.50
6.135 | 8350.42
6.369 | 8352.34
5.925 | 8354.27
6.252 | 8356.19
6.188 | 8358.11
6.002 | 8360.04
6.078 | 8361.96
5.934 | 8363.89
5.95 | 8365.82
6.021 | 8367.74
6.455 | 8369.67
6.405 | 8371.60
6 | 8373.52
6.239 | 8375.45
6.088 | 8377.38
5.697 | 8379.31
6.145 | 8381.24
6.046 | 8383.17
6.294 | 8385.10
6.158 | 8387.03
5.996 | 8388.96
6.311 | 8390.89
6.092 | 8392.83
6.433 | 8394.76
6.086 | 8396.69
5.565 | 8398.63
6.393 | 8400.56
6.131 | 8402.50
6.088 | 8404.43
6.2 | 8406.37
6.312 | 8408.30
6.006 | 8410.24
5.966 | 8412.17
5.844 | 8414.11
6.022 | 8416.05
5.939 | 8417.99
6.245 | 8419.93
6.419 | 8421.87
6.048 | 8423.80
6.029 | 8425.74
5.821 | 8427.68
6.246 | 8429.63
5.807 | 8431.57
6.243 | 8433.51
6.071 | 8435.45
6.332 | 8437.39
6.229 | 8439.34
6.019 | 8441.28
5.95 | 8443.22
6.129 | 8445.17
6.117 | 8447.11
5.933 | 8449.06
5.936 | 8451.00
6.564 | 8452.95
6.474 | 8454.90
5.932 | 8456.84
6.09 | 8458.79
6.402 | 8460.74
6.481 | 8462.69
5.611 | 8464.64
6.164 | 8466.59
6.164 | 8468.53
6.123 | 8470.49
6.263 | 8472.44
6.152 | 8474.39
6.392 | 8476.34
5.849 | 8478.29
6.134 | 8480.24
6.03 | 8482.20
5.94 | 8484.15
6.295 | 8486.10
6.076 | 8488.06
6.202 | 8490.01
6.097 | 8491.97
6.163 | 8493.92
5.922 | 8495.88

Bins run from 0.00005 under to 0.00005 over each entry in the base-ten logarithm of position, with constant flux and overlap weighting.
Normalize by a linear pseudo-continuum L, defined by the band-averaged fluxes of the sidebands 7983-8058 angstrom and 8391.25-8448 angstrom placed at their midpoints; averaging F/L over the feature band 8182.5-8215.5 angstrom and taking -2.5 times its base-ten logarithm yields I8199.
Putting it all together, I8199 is 0.01 mag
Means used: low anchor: 6.67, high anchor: 6.1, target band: 6.33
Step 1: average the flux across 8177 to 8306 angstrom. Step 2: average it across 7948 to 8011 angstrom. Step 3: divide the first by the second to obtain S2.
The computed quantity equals 0.95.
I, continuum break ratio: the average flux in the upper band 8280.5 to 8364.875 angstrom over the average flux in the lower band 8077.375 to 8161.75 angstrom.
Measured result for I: 1.0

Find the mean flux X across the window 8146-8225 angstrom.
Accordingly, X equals 6.42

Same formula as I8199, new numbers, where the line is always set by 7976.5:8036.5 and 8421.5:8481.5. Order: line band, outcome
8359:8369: 0.04 mag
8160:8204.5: 0.01 mag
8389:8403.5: 0.01 mag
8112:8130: 0.03 mag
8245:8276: 0.01 mag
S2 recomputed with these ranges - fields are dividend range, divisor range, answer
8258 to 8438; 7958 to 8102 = 0.93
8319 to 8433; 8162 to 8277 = 0.96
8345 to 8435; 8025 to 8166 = 0.94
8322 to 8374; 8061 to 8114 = 0.94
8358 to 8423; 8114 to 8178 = 0.94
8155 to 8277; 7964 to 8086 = 0.96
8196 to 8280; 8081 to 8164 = 0.98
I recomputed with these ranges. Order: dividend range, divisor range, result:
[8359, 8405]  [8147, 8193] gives 0.94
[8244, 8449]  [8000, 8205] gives 0.95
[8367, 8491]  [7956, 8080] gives 0.92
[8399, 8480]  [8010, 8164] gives 0.93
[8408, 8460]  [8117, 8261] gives 0.95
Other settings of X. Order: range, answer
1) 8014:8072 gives 6.62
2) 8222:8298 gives 6.41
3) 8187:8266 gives 6.37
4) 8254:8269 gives 6.28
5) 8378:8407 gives 6.11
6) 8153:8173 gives 6.47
